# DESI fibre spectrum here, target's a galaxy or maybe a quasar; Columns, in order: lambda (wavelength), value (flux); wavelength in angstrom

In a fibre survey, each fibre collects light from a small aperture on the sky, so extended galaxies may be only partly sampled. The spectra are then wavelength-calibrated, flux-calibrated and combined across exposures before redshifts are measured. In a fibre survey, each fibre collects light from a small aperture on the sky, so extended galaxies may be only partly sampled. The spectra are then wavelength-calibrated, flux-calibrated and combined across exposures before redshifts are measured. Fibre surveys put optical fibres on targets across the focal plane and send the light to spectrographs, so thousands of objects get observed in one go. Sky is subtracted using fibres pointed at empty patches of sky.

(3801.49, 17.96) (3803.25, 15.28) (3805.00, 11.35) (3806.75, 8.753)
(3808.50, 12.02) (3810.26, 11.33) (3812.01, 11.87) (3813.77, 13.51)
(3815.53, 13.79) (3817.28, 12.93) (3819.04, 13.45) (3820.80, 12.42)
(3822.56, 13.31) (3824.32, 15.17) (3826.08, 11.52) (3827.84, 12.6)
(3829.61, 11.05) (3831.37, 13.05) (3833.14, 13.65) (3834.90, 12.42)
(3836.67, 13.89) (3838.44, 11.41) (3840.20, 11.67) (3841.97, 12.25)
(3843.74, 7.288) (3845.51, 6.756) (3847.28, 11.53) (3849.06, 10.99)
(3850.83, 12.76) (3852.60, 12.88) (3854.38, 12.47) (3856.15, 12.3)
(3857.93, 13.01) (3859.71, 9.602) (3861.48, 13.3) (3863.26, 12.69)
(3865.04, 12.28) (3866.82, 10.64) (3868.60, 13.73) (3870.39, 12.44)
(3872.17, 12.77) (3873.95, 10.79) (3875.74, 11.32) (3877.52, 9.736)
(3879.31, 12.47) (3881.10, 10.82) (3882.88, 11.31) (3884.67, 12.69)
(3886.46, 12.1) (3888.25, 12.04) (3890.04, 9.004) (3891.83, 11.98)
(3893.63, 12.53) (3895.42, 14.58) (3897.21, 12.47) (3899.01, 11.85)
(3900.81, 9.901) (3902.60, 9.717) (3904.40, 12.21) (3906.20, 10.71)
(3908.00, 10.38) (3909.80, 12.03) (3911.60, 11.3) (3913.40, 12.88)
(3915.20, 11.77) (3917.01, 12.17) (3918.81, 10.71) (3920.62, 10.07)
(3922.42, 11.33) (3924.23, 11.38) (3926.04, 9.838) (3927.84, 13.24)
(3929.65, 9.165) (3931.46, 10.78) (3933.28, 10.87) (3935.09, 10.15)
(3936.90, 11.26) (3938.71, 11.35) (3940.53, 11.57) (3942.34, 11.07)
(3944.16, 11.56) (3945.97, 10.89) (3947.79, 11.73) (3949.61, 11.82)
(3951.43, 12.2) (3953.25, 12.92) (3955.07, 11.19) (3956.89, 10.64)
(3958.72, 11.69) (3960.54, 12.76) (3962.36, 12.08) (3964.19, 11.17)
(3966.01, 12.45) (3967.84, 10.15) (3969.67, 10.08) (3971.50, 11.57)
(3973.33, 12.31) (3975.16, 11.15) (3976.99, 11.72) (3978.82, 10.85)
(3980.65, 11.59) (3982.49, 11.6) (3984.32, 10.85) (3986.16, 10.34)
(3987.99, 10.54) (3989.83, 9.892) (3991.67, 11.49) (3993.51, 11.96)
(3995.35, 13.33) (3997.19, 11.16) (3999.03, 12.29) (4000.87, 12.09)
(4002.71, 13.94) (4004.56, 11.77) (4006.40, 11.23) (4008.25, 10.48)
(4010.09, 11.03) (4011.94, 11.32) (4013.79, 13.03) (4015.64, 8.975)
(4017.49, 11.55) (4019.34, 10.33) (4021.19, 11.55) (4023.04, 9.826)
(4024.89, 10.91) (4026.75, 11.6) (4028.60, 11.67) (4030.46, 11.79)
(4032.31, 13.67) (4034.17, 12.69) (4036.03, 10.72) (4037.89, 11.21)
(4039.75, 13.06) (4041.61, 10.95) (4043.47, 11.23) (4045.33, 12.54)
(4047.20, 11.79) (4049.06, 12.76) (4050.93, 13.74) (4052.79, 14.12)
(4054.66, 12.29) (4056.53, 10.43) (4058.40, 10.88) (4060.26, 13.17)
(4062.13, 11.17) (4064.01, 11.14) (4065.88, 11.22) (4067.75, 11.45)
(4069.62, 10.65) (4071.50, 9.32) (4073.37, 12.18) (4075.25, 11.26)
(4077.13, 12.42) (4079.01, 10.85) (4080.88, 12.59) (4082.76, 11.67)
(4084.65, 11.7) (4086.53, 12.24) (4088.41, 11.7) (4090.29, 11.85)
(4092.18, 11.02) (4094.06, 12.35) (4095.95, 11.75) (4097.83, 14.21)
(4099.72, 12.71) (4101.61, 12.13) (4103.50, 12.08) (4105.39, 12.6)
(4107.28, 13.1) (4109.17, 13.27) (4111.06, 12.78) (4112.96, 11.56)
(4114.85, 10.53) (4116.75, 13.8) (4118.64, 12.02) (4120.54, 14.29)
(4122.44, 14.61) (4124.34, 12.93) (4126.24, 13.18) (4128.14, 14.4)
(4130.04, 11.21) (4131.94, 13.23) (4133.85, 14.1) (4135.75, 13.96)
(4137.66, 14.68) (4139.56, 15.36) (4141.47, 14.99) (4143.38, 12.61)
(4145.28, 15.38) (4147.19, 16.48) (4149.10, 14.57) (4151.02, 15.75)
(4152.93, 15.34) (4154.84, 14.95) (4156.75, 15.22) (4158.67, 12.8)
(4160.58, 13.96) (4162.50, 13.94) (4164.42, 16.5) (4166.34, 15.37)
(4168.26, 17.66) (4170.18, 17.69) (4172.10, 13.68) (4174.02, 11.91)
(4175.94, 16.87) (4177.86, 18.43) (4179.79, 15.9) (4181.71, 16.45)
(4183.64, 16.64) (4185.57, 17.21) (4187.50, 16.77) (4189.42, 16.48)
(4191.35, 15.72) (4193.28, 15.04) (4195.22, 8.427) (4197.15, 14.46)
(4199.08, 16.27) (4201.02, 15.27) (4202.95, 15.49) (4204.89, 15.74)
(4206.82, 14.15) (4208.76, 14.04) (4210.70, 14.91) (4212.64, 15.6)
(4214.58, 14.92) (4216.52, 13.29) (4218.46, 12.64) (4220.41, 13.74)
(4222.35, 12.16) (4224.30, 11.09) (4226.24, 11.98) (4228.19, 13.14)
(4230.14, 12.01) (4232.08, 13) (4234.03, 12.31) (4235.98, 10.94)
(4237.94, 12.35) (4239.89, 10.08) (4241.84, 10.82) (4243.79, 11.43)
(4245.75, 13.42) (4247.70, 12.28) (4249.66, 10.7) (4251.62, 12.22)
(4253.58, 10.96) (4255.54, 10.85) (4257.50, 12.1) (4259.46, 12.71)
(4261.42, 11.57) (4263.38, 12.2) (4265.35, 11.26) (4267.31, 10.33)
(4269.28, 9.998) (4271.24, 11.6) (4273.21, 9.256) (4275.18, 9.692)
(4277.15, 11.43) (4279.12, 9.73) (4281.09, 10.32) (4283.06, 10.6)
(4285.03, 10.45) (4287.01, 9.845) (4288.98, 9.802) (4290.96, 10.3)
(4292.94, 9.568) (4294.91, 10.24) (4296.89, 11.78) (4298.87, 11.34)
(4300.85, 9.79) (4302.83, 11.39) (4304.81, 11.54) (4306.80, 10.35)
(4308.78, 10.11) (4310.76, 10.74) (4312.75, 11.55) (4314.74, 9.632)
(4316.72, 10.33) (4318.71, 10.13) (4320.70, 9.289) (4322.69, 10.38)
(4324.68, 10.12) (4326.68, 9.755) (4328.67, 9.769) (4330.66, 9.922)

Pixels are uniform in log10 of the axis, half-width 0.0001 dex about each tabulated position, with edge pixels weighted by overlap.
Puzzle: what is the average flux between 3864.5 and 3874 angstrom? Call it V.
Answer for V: 12.2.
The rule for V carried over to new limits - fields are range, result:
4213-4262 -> 12.2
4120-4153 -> 14.3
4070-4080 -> 11.2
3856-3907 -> 11.8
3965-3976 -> 11.3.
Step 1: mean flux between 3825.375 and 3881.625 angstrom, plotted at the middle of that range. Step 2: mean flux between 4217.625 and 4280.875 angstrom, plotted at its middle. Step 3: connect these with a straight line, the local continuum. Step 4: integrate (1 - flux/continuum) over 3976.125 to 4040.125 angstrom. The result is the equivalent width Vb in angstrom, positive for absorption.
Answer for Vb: 1.09 angstrom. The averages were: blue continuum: 11.8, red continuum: 11.5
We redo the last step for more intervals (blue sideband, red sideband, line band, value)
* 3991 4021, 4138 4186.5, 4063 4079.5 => 2.5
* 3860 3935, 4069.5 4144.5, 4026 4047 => 0.6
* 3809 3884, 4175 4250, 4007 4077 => 7.9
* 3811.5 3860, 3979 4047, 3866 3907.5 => 1.2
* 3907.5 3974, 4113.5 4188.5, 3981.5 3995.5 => 1.2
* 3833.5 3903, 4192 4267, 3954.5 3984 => 1.4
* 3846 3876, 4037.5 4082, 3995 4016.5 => 0.3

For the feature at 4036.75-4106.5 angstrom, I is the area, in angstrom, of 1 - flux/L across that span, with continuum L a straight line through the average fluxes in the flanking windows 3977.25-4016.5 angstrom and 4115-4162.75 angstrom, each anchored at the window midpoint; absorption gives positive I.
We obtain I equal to 5.0 angstrom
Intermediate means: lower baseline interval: 11.4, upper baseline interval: 14.1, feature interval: 11.9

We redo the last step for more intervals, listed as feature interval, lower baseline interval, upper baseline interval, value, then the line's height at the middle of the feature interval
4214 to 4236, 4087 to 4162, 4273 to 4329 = -1.81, 11.7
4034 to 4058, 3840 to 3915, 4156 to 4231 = 2.12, 13.2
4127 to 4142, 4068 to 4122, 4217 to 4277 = -2.46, 12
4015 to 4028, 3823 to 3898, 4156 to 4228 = 2.51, 13.3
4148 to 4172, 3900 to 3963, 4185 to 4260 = -4.59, 12.8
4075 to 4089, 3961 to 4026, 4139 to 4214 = 1.47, 13.2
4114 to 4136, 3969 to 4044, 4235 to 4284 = -3.62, 11.3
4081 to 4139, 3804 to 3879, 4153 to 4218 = 7.00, 14.5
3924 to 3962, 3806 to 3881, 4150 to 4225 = 4.43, 12.8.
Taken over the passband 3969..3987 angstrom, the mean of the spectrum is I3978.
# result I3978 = 11.2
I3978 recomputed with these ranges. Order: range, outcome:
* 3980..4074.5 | 11.6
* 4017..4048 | 11.6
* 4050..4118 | 12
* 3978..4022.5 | 11.4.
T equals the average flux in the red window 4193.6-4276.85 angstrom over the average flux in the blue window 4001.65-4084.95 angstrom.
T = 1.1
